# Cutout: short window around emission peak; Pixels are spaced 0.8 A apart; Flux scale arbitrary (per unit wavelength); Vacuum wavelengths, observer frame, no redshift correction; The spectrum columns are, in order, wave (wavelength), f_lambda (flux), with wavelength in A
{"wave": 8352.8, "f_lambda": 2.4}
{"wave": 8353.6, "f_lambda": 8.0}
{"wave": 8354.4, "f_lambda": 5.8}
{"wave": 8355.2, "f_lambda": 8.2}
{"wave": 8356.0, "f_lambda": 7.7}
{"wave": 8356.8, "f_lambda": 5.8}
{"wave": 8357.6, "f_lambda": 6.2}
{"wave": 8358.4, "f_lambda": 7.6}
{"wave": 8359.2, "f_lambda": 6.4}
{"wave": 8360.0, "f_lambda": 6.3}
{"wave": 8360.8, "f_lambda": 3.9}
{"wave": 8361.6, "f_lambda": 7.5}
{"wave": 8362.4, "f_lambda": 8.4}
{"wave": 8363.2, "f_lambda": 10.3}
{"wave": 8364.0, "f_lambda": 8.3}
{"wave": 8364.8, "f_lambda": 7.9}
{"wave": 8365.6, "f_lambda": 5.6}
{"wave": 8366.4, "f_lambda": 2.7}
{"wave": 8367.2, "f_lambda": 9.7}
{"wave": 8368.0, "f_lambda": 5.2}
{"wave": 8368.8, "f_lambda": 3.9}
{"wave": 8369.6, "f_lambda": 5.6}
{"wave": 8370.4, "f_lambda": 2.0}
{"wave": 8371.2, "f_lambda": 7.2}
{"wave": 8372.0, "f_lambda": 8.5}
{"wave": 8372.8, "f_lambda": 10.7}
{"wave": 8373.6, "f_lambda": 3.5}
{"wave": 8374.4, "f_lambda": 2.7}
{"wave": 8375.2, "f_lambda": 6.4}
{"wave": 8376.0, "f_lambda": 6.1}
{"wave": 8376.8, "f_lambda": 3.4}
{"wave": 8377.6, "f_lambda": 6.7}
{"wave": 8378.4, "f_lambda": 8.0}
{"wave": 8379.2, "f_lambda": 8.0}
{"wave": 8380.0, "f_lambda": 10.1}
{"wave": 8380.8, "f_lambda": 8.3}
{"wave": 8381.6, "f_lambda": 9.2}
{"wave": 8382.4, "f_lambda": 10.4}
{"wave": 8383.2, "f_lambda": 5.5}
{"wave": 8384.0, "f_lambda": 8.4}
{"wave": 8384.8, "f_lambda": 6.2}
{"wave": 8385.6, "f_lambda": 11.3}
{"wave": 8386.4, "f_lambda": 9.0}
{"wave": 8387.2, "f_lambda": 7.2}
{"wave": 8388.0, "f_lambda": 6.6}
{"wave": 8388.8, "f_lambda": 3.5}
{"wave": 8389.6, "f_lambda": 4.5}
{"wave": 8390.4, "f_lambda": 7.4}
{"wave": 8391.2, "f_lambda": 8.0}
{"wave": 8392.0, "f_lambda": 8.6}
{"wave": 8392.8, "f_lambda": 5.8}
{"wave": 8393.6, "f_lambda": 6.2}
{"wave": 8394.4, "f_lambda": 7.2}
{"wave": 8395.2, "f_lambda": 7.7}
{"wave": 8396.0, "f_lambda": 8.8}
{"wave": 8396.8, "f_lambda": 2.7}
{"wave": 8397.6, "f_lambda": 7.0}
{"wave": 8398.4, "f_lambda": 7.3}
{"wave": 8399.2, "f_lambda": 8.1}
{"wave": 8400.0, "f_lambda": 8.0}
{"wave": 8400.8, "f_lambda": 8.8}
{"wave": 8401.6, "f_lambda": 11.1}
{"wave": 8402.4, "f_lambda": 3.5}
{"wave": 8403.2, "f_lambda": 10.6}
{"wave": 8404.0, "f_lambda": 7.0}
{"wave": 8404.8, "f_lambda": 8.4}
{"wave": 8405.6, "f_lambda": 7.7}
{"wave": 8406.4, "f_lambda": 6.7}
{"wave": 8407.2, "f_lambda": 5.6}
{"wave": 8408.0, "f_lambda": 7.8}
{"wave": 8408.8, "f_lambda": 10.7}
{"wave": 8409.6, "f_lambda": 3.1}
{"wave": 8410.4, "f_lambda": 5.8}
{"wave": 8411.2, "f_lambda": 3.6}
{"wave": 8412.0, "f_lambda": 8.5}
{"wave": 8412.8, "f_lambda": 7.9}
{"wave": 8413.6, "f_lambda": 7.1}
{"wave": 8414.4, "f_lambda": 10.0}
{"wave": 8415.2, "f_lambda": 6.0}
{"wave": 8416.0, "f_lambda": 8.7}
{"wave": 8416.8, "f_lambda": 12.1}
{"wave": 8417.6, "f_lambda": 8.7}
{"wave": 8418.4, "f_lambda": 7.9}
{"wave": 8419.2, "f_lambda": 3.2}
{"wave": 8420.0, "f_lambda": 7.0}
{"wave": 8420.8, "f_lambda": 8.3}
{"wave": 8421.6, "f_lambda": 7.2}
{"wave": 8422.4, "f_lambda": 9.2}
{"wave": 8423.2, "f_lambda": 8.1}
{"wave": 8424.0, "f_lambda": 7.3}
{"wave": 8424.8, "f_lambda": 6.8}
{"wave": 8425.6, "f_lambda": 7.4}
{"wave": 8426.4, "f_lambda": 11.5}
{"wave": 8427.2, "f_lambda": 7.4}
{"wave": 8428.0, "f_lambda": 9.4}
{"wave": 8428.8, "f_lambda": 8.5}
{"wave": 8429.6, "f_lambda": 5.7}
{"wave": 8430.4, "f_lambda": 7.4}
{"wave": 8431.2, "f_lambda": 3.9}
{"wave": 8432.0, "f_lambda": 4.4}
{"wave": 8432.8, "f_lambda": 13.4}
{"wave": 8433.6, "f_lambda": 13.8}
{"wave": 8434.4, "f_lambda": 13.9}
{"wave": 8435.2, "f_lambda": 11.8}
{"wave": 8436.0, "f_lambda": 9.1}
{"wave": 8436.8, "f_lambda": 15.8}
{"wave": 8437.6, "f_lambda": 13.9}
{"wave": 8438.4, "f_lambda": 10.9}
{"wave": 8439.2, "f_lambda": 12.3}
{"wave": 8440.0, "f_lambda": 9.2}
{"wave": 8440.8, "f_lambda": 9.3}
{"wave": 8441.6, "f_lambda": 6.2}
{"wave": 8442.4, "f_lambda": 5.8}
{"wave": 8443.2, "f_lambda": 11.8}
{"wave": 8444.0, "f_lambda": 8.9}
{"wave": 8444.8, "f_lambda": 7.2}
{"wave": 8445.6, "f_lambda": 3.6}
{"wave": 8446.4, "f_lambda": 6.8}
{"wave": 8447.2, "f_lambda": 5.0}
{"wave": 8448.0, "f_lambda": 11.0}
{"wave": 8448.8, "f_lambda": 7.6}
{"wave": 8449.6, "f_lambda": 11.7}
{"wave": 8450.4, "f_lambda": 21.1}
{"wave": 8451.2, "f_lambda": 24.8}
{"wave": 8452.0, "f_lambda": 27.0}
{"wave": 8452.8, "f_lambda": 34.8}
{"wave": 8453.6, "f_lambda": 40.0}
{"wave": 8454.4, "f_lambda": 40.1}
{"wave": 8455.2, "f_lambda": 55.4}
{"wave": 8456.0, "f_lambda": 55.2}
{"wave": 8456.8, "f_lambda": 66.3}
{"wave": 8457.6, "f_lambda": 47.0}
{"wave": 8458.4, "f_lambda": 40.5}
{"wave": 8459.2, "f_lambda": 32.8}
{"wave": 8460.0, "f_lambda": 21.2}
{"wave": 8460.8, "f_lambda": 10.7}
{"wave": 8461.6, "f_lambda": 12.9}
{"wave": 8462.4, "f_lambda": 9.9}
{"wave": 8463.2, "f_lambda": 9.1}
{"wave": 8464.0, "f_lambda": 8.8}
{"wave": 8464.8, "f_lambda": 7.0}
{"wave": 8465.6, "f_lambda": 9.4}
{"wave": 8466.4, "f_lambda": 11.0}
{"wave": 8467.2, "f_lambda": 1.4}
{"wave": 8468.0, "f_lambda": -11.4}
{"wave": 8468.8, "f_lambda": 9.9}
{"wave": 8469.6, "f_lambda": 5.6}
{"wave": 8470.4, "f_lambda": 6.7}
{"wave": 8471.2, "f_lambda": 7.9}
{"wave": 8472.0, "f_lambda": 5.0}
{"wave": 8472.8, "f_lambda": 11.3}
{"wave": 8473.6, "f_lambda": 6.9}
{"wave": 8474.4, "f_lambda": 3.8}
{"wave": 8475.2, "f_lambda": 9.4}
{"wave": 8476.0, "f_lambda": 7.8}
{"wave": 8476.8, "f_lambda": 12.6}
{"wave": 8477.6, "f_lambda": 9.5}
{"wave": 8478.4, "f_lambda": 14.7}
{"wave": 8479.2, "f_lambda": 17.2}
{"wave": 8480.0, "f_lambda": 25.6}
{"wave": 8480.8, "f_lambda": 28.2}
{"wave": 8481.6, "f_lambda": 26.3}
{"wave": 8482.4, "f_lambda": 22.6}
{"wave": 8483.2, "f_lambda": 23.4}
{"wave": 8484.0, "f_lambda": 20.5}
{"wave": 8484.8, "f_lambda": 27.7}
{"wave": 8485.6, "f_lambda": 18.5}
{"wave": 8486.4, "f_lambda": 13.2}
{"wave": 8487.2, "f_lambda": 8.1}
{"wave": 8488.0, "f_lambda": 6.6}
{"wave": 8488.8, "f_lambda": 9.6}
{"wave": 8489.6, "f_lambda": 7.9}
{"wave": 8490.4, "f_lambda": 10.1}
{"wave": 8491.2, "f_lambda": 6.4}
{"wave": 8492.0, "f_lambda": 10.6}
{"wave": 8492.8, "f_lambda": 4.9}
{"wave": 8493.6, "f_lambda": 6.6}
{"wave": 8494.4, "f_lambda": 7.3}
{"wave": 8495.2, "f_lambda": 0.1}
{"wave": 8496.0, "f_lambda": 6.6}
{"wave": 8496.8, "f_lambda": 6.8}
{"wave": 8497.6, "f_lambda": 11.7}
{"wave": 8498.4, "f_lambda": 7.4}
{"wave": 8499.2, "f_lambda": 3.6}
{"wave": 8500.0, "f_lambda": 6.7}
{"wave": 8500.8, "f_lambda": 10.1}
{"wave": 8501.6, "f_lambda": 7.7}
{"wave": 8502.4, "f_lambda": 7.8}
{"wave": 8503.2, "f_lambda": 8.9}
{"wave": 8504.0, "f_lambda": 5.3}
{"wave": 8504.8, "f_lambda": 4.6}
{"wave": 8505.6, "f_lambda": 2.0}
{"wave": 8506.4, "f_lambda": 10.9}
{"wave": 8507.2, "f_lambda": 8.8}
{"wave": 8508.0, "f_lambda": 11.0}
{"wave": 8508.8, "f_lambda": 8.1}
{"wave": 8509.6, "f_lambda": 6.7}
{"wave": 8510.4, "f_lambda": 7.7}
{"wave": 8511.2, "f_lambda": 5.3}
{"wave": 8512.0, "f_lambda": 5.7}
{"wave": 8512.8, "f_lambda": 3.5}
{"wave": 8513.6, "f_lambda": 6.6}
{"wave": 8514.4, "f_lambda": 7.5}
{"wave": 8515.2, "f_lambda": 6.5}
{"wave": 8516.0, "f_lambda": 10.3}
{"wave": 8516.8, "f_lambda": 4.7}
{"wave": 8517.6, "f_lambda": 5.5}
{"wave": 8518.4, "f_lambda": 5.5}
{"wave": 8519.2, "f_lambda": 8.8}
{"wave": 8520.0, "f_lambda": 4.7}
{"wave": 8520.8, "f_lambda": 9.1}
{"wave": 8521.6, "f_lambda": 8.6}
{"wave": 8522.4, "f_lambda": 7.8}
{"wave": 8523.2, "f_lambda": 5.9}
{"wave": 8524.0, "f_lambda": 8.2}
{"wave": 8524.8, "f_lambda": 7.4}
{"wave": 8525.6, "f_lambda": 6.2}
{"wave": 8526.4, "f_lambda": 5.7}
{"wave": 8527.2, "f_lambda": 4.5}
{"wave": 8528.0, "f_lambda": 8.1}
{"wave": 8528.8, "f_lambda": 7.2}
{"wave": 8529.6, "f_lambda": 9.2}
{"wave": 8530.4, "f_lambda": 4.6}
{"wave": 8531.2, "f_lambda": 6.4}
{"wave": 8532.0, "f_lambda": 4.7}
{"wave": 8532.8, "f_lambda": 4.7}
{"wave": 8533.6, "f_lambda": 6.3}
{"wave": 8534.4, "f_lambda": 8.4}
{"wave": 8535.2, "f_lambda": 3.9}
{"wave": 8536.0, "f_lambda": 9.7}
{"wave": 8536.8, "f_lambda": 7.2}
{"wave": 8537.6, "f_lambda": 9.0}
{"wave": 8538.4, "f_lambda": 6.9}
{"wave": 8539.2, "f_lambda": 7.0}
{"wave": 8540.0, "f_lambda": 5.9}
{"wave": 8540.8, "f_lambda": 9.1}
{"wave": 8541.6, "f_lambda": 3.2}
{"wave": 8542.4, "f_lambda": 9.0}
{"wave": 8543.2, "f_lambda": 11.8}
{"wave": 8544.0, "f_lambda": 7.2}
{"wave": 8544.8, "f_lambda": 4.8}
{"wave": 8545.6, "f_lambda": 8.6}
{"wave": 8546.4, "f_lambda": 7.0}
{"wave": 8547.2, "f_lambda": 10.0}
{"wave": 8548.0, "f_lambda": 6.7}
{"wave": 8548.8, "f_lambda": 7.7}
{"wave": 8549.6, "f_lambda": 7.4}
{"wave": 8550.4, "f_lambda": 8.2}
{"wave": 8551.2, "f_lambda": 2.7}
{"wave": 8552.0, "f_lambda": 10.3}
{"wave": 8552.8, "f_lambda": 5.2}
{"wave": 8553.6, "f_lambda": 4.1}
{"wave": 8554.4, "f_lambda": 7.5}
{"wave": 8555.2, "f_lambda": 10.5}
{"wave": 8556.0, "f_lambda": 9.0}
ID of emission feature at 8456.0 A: H-alpha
